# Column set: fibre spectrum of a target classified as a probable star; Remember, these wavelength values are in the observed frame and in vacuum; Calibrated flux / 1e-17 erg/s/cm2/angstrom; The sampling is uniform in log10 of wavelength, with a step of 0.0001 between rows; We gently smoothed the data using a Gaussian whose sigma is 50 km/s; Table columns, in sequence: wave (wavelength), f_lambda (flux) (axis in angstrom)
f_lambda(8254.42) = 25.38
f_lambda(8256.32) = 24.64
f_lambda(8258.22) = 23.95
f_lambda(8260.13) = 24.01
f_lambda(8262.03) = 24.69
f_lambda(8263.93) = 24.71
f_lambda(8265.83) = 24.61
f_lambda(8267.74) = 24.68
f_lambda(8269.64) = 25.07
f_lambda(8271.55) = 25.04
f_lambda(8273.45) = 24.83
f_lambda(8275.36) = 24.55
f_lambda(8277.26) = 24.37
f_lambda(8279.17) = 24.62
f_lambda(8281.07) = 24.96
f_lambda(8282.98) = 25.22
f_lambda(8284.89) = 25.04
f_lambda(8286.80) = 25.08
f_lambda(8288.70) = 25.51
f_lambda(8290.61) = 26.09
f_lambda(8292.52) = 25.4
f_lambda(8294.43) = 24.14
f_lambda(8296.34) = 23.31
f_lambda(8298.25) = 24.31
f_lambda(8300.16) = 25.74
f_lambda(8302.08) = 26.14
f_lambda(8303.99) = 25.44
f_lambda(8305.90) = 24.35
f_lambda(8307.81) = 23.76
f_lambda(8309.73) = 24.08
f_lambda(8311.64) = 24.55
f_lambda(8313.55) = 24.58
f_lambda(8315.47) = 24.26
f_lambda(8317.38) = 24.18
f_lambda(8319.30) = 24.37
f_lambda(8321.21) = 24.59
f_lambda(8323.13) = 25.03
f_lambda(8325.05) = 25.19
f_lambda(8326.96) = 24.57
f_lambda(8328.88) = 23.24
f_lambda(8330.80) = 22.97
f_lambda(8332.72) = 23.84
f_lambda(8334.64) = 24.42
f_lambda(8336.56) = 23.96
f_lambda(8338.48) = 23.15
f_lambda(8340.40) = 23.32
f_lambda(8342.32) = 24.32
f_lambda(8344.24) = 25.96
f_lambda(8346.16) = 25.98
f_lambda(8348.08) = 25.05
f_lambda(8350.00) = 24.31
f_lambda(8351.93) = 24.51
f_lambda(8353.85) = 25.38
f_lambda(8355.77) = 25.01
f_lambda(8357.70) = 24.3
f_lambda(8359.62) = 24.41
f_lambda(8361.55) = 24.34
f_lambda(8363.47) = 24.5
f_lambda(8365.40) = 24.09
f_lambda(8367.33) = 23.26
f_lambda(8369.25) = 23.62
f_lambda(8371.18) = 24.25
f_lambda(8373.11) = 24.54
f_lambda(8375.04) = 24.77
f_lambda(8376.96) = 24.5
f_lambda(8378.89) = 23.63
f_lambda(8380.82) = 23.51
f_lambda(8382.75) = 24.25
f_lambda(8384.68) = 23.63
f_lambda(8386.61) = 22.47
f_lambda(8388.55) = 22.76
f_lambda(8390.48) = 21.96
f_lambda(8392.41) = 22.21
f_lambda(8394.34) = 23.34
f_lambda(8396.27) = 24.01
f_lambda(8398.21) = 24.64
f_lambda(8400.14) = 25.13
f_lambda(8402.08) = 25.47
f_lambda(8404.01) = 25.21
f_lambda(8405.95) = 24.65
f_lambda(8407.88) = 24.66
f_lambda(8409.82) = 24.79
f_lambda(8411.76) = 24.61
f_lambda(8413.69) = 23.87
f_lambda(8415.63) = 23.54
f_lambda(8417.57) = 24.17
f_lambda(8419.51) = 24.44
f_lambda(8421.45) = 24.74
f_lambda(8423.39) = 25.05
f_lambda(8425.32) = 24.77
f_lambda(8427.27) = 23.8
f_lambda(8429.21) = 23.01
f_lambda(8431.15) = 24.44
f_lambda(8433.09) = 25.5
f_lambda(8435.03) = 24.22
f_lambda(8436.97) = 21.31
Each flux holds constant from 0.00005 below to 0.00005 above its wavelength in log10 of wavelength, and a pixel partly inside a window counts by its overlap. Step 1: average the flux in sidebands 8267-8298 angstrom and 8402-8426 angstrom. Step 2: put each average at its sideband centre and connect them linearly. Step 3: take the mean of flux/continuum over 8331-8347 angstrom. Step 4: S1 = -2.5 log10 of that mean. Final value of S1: 0.020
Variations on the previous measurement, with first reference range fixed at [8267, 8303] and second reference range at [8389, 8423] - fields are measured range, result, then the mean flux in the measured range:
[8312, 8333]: 0.020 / 24.3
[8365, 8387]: 0.021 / 23.9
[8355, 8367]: 0.005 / 24.4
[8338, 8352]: -0.002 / 24.6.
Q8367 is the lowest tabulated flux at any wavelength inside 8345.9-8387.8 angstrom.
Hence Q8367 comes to 22.47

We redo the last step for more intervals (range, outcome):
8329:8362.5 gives 22.97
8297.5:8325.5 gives 23.76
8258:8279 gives 23.95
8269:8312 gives 23.31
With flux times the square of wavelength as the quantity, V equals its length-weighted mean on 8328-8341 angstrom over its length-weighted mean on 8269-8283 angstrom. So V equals 0.96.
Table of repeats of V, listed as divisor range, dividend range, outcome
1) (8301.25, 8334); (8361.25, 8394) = 0.98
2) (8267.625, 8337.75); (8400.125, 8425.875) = 1.03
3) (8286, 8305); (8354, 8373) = 0.98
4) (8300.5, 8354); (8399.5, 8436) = 1.02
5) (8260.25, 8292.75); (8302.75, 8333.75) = 0.99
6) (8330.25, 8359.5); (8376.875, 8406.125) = 0.98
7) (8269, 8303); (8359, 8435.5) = 0.99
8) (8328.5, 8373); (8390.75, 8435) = 1.02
